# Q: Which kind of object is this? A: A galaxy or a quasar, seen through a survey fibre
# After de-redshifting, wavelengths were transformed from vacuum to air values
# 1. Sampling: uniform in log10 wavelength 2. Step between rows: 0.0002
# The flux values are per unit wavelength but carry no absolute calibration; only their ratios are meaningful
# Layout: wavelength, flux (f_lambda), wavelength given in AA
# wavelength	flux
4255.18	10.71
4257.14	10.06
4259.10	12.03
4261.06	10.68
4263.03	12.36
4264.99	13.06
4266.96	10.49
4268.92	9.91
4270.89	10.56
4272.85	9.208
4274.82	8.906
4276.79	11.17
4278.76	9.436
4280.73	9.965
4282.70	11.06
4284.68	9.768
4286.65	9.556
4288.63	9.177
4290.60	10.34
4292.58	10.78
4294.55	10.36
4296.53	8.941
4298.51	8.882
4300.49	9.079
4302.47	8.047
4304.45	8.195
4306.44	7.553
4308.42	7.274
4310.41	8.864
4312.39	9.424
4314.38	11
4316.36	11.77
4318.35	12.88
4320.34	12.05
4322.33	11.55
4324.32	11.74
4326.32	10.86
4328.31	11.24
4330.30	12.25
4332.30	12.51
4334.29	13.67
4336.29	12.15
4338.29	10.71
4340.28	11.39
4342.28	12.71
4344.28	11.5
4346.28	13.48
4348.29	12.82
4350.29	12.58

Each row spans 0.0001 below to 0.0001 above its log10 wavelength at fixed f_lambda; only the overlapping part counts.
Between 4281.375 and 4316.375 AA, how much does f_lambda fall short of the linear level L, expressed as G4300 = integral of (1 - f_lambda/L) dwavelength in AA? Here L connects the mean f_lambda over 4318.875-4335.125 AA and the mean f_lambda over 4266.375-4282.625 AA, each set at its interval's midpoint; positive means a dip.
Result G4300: 4.9 AA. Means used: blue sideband 10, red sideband 12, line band 9.39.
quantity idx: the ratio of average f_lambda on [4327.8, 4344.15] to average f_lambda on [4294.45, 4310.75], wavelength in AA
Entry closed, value 1.4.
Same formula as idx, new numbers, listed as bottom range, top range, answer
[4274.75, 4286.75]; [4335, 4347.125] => 1.19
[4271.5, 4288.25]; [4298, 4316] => 0.89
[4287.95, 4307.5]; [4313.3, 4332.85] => 1.29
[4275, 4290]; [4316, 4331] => 1.18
